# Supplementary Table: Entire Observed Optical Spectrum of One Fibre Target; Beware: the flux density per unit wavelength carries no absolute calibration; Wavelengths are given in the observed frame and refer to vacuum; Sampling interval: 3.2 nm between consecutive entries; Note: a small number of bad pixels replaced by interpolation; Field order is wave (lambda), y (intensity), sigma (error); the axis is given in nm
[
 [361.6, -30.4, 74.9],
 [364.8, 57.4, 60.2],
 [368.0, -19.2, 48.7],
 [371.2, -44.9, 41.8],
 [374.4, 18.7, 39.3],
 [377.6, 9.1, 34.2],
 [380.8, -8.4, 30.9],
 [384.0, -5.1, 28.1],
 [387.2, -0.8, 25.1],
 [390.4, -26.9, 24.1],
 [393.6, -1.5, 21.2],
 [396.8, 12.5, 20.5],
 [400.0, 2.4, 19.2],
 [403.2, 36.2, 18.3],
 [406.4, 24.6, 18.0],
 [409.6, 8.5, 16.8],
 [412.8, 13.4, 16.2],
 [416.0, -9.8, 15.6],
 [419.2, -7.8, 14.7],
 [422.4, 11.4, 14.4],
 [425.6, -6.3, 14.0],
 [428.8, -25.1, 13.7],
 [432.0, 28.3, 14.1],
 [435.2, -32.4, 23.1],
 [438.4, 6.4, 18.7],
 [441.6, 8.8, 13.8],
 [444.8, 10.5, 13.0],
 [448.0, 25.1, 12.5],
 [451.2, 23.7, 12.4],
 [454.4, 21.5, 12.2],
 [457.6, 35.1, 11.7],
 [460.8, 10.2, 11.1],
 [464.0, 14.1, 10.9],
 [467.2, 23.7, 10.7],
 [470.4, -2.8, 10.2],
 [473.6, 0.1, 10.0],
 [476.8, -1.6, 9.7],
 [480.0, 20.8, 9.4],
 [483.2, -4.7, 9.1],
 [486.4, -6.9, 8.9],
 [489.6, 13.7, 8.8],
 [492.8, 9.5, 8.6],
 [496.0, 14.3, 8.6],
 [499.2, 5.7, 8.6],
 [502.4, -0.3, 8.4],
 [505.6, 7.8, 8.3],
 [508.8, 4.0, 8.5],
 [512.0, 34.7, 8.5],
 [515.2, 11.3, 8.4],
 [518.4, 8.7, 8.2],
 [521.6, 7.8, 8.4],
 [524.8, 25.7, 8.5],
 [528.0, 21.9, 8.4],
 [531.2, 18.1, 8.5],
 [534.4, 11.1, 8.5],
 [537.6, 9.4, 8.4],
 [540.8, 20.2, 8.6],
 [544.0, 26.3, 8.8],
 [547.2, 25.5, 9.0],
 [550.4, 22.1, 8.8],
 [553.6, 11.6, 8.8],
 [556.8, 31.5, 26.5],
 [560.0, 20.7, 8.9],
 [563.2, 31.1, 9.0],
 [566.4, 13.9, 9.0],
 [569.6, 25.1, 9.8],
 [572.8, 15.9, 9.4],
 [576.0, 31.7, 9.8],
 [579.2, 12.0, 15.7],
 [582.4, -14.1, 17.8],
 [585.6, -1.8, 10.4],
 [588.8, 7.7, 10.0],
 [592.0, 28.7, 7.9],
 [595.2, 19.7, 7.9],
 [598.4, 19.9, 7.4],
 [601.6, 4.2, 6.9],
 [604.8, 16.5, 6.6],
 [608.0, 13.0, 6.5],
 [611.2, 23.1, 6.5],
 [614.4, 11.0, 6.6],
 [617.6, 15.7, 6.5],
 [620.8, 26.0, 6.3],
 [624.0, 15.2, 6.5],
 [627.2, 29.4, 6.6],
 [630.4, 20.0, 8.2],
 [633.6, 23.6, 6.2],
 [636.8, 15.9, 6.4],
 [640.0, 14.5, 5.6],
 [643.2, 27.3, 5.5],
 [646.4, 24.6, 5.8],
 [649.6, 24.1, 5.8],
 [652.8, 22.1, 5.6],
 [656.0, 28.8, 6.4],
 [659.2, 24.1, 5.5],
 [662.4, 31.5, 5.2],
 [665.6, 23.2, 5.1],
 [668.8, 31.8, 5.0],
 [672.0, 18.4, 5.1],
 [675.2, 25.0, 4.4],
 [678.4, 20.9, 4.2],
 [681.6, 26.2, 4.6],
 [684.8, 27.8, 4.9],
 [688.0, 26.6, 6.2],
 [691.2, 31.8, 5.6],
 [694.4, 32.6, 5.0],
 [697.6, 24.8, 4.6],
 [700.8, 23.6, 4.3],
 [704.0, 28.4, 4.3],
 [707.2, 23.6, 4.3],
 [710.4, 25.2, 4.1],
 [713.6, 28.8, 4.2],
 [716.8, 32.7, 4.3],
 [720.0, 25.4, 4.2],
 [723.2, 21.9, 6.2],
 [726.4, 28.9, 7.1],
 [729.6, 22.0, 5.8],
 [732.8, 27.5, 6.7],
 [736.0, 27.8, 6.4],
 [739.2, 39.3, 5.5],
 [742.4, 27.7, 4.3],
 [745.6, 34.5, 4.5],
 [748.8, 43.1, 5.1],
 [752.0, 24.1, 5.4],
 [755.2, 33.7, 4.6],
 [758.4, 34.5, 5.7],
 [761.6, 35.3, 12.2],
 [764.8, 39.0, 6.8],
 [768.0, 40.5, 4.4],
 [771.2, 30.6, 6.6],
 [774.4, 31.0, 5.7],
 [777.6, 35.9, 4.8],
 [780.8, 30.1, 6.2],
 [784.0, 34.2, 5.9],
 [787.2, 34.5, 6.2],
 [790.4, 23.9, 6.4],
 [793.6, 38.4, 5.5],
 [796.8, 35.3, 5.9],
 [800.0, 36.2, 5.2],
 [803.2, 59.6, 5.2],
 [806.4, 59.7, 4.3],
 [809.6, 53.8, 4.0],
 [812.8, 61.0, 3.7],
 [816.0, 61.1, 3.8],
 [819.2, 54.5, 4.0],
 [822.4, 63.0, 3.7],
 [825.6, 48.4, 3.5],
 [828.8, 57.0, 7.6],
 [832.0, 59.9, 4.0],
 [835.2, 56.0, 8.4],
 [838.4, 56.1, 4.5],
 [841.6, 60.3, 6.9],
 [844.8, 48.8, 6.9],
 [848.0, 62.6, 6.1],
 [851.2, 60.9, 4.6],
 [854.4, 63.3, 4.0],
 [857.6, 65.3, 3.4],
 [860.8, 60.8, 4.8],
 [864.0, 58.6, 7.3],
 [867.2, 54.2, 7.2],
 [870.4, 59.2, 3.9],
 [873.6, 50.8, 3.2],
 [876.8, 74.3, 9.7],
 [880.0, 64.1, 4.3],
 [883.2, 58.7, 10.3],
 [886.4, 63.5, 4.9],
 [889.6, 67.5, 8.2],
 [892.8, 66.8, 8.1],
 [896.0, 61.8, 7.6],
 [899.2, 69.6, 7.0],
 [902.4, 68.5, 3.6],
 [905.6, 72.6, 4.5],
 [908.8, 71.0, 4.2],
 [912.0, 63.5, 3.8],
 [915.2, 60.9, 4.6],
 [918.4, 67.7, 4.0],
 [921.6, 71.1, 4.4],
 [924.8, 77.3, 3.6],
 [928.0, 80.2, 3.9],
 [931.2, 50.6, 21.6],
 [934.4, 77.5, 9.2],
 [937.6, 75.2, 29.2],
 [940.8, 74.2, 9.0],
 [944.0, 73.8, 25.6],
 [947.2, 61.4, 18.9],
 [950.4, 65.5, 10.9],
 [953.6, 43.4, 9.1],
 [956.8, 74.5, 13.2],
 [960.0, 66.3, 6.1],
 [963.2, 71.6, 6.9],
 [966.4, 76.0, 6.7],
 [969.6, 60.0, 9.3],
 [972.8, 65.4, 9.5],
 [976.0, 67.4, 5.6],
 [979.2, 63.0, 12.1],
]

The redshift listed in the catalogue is 1.011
